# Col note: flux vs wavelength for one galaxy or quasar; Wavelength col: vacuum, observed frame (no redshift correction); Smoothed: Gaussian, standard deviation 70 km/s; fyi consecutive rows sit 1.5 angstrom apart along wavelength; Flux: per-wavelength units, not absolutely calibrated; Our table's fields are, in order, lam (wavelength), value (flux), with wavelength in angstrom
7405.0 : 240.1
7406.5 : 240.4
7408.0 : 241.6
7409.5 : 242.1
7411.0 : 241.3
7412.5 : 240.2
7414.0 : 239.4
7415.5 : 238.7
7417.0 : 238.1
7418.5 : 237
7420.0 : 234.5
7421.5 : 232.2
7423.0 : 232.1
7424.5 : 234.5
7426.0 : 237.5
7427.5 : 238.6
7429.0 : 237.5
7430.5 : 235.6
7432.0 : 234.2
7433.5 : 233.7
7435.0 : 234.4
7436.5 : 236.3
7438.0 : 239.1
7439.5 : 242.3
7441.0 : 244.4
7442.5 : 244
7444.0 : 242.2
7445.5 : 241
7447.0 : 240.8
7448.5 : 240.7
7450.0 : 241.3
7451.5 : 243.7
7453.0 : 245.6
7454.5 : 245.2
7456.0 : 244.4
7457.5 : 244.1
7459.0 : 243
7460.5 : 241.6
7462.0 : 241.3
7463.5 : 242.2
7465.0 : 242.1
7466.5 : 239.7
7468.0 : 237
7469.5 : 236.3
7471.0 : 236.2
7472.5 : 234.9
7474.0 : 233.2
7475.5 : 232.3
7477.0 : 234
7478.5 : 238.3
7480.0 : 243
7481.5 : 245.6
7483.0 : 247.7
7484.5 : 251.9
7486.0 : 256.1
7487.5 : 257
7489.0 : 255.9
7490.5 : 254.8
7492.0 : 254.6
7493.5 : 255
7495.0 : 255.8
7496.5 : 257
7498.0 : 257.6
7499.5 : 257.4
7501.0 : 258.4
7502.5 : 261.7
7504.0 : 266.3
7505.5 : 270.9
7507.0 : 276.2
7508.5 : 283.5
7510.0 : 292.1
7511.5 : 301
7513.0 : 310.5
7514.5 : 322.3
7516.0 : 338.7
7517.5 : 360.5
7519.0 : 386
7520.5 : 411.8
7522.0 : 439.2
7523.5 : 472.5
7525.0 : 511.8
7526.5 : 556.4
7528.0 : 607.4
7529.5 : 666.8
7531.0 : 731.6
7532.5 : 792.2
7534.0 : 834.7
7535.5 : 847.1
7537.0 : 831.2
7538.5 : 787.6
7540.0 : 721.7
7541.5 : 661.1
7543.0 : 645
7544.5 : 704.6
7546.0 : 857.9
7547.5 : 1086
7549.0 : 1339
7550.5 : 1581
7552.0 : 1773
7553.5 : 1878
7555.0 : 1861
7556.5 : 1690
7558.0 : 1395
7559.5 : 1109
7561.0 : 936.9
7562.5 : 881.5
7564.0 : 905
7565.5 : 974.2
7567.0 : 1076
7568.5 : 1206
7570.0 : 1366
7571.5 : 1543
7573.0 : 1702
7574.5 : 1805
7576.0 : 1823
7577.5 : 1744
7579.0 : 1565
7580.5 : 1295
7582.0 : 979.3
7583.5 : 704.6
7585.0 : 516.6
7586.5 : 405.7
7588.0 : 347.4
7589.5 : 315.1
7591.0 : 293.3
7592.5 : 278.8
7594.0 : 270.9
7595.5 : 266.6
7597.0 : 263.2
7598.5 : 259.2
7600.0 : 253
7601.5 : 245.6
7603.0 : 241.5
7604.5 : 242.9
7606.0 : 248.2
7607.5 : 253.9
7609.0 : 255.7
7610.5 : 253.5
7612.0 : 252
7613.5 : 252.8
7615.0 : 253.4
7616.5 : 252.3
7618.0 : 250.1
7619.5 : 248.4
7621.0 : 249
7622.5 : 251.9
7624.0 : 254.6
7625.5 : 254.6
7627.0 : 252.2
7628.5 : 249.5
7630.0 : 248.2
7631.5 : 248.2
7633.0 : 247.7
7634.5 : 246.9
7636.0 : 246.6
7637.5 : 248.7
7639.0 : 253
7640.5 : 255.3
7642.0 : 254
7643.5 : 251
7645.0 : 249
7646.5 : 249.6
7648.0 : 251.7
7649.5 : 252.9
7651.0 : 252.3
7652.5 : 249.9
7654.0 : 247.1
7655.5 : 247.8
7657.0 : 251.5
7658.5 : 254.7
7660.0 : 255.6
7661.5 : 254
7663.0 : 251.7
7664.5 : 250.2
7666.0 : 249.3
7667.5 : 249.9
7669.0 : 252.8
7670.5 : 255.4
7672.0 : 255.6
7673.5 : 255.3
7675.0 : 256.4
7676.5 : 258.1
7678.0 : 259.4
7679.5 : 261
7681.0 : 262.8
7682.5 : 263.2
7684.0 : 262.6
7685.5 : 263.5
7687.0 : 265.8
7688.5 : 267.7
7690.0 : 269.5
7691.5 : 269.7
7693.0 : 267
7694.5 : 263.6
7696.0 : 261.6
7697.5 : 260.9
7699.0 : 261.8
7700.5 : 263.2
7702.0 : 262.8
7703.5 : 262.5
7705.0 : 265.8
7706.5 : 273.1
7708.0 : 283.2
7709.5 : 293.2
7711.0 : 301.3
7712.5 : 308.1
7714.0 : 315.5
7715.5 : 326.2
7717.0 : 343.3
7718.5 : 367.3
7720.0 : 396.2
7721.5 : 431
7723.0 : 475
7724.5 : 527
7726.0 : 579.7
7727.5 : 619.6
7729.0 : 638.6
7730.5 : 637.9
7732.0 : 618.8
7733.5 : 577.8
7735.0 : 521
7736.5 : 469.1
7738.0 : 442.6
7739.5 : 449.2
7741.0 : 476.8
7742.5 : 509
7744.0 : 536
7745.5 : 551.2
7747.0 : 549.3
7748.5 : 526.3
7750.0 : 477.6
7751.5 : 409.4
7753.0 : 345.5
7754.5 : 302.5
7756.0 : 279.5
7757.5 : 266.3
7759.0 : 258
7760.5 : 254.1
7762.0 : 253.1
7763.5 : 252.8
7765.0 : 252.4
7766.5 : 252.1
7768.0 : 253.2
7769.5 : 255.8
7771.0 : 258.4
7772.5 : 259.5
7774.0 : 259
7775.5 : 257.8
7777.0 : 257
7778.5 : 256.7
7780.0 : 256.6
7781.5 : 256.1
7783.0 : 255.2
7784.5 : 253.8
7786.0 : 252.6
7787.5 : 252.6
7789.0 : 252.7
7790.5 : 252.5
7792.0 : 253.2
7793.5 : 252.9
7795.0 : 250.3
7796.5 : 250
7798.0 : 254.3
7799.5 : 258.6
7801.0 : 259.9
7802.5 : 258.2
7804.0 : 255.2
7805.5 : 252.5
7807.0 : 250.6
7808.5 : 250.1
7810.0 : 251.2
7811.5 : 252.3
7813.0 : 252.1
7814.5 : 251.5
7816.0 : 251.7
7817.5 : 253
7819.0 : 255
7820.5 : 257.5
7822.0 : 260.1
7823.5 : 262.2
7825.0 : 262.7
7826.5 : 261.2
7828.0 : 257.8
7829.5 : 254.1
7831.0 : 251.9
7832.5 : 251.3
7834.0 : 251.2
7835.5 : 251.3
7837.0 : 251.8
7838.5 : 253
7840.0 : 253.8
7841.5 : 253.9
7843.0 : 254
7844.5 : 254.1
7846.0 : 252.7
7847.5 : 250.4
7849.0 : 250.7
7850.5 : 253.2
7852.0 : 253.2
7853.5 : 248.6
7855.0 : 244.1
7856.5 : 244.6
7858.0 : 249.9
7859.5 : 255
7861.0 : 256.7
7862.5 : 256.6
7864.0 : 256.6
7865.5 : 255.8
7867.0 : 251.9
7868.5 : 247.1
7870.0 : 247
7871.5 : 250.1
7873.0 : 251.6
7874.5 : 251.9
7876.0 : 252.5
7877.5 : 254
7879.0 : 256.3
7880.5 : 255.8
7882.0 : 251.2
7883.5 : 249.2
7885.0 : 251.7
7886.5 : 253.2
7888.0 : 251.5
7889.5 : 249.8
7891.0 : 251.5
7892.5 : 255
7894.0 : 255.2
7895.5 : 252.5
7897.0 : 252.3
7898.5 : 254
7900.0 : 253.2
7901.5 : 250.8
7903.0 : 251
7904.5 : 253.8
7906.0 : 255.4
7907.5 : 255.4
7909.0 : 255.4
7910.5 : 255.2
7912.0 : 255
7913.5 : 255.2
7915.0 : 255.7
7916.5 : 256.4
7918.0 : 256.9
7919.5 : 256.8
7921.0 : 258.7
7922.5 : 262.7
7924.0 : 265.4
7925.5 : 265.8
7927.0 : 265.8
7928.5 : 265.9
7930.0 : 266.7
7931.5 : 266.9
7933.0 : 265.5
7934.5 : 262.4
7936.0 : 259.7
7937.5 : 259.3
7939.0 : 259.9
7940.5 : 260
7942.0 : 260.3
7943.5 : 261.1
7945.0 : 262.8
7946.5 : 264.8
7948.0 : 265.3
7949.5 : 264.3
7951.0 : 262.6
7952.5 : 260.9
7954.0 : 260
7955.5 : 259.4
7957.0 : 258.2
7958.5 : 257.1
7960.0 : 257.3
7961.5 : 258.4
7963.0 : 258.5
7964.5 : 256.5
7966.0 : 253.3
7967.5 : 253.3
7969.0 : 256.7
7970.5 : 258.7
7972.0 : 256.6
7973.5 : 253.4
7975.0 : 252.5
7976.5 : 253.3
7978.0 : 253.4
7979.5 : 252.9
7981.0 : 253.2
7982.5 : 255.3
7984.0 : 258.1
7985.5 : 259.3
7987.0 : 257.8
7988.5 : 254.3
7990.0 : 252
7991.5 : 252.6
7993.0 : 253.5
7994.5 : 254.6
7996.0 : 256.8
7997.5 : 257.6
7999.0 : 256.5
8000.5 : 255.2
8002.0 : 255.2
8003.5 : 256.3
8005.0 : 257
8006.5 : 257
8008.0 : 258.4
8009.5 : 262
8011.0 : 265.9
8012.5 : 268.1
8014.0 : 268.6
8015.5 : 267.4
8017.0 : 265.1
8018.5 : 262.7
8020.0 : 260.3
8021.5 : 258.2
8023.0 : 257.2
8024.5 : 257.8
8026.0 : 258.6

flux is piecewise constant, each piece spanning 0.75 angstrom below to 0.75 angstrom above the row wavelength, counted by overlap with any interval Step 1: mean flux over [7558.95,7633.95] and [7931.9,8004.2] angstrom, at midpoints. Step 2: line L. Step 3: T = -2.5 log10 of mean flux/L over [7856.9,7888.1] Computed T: 0.348 mag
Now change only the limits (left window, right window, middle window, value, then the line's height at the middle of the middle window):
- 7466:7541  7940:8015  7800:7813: 0.19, 301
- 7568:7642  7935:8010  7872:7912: 0.24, 316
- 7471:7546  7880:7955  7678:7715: 0.24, 339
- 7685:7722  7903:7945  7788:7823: 0.10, 278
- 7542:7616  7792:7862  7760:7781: 0.46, 392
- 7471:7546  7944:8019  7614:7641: 0.42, 371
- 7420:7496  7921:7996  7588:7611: -0.08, 247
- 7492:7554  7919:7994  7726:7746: -0.25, 432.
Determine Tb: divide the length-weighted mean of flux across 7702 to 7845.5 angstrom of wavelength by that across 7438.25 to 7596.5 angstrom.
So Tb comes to 0.5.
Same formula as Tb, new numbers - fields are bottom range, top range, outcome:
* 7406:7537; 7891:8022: 0.85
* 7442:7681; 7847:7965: 0.53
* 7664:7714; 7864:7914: 0.95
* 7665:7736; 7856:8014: 0.76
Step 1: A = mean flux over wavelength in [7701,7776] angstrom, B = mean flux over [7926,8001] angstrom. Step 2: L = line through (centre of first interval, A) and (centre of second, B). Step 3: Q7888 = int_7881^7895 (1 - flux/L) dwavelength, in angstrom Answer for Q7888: 2.3 angstrom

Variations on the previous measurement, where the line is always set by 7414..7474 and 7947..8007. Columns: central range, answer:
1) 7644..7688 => -1.50 angstrom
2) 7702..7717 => -2.74 angstrom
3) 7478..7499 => -1.03 angstrom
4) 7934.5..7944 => -0.18 angstrom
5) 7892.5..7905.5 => 0.05 angstrom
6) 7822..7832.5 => -0.26 angstrom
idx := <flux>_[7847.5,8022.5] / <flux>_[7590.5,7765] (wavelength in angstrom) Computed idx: 0.82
